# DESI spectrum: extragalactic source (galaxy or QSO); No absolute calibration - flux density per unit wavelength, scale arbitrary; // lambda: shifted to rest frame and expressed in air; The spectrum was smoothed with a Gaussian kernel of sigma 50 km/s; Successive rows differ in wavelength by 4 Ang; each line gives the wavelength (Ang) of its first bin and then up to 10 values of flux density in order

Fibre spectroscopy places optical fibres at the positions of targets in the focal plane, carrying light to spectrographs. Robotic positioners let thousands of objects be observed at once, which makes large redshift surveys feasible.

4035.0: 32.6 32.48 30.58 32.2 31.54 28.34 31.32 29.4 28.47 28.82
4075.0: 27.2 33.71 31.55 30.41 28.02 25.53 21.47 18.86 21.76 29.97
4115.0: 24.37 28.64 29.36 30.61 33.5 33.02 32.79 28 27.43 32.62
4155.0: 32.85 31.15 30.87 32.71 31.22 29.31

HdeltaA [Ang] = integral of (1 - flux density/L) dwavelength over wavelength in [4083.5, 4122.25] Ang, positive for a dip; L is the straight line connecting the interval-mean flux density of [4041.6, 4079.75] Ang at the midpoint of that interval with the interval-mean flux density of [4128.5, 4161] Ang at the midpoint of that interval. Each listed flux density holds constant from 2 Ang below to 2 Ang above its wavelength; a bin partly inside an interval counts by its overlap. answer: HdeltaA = 6.2 Ang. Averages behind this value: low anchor 30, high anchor 31.4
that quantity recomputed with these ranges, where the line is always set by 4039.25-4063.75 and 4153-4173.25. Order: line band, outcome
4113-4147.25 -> 1.72 Ang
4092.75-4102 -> 2.39 Ang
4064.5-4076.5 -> 1.04 Ang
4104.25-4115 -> 2.12 Ang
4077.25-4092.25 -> 0.01 Ang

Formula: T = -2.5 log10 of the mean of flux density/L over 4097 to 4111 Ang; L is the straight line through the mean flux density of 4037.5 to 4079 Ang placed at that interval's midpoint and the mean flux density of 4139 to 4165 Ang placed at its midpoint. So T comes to 0.351 mag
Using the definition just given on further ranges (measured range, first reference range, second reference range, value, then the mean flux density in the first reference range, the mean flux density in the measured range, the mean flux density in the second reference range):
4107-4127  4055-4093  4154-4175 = 0.11 mag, 29.8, 27.7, 31.5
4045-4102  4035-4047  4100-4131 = 0.02 mag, 31.8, 29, 26.5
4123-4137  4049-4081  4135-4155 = -0.05 mag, 29.8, 31.9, 30.8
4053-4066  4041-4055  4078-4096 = 0.04 mag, 31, 29.6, 29.9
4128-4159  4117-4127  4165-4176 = -0.04 mag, 29.3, 31.4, 31.2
